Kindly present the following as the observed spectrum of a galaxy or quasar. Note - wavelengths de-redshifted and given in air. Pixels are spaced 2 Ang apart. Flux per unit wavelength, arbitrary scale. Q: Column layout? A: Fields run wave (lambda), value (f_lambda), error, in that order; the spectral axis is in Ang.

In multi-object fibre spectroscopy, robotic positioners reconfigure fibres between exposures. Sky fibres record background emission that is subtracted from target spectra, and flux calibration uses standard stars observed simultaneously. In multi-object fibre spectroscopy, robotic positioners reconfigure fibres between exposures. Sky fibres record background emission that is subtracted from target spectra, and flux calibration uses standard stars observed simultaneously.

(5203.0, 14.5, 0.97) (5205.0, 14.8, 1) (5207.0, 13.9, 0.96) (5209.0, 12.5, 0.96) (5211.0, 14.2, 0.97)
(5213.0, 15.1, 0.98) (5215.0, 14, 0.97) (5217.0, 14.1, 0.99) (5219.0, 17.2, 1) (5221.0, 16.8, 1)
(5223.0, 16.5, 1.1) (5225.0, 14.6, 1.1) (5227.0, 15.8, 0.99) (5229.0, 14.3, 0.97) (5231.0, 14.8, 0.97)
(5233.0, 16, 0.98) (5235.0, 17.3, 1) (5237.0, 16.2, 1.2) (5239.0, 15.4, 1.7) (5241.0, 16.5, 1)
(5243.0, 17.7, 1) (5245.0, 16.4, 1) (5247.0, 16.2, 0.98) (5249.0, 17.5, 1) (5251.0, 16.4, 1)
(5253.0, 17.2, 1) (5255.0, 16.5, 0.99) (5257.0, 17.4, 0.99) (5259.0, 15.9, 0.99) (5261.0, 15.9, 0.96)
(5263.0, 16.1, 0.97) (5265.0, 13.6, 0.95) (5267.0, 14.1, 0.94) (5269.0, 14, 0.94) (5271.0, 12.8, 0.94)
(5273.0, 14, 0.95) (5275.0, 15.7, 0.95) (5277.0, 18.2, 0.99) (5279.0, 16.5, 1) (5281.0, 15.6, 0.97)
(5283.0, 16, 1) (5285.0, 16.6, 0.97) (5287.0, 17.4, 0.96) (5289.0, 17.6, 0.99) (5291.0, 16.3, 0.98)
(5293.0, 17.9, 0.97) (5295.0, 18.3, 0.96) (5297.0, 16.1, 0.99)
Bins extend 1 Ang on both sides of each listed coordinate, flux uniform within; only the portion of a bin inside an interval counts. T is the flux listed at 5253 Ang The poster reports 17.2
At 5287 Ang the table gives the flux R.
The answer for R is 17.4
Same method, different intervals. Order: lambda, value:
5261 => 15.9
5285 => 16.6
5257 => 17.4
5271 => 12.8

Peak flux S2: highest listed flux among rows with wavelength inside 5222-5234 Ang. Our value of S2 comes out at 16.5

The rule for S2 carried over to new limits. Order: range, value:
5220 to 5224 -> 16.8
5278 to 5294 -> 17.9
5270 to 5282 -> 18.2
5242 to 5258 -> 17.7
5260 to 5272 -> 16.1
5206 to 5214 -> 15.1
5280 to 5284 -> 16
